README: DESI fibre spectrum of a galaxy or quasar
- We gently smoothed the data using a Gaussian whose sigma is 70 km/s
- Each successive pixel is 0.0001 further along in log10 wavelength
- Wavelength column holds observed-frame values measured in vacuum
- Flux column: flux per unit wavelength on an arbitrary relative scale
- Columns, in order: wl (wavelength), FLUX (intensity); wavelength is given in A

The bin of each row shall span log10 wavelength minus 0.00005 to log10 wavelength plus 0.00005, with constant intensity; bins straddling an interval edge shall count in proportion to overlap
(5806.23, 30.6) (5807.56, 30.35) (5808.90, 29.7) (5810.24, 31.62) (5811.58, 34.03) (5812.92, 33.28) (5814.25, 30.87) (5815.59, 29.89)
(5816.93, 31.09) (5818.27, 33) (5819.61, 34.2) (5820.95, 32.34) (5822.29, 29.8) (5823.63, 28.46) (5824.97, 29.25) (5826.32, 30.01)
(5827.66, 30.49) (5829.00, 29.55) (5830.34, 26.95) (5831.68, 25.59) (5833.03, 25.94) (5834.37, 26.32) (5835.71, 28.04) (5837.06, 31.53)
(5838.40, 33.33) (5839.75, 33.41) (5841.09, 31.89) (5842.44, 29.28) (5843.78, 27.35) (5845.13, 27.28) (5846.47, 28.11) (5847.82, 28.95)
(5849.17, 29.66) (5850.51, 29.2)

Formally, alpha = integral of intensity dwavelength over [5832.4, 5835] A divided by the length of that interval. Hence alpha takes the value 26.2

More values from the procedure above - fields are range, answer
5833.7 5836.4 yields 27.2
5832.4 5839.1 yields 29.1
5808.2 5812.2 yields 31.7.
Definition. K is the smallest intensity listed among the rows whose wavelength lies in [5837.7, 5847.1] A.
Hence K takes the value 27.28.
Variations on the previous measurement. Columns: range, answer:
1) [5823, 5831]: 26.95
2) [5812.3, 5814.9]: 30.87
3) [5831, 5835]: 25.59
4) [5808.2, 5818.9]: 29.7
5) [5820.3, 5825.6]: 28.46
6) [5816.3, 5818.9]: 31.09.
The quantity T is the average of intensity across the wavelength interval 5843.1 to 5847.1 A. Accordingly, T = 27.6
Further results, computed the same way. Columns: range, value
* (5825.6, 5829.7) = 30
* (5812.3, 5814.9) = 32.2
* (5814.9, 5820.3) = 32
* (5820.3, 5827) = 29.9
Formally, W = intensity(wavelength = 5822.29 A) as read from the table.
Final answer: 29.8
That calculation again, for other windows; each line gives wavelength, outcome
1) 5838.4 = 33.33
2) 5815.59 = 29.89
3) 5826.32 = 30.01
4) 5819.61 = 34.2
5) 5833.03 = 25.94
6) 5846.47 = 28.11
